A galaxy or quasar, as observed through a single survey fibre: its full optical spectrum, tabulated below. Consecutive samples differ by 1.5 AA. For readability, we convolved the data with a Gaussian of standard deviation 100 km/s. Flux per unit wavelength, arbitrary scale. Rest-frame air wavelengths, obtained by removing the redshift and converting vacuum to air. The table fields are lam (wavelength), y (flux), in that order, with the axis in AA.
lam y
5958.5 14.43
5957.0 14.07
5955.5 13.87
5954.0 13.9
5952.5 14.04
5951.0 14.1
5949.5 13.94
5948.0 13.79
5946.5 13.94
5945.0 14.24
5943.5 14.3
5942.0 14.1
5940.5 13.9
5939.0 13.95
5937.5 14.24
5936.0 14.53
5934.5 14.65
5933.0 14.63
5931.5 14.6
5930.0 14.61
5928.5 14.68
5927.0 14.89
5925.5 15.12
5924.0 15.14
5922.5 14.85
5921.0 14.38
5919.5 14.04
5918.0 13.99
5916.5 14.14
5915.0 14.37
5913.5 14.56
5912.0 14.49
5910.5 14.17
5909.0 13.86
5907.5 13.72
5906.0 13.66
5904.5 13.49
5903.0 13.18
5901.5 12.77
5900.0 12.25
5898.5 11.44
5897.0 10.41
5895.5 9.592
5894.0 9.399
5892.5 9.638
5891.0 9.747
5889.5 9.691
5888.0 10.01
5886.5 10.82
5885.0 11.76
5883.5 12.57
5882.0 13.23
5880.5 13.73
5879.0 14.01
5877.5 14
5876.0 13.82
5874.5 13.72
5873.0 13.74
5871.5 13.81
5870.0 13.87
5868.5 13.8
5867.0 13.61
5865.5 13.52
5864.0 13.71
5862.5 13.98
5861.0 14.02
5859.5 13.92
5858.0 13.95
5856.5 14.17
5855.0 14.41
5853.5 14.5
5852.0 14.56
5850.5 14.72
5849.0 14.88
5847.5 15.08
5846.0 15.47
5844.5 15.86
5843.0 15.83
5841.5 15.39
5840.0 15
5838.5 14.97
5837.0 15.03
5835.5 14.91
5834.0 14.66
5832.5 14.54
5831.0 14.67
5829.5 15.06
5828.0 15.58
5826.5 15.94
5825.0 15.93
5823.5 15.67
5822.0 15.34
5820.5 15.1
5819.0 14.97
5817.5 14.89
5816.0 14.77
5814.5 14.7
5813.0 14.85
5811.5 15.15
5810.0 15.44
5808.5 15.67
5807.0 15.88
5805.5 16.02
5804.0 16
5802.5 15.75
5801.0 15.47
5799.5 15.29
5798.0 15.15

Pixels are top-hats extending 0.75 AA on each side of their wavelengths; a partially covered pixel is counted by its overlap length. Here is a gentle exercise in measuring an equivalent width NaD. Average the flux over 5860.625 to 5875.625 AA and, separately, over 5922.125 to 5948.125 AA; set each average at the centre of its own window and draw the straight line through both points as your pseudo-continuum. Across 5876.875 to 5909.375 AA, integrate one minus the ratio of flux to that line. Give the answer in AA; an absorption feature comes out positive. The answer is 4.9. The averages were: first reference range 13.8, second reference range 14.5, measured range 11.9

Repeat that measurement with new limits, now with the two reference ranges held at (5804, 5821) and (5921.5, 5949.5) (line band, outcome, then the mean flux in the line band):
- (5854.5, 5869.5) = 1.03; 13.9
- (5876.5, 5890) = 2.29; 12.3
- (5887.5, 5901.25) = 4.09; 10.3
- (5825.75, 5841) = 0.08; 15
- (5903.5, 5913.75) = 0.47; 13.9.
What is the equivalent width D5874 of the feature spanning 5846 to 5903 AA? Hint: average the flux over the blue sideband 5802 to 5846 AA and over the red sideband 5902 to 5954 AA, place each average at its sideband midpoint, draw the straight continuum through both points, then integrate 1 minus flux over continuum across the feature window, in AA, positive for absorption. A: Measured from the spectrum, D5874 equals 7.2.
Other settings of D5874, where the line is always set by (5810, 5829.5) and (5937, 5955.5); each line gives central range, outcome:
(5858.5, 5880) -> 1.4 AA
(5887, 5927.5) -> 4.4 AA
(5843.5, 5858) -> 0.1 AA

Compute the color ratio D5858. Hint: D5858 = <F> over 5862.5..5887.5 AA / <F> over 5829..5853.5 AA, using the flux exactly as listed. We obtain 0.89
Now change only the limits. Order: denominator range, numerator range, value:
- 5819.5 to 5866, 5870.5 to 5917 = 0.85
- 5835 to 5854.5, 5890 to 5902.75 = 0.71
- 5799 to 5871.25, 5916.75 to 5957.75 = 0.96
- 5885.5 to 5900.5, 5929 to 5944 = 1.40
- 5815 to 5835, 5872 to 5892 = 0.82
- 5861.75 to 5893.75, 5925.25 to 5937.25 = 1.16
